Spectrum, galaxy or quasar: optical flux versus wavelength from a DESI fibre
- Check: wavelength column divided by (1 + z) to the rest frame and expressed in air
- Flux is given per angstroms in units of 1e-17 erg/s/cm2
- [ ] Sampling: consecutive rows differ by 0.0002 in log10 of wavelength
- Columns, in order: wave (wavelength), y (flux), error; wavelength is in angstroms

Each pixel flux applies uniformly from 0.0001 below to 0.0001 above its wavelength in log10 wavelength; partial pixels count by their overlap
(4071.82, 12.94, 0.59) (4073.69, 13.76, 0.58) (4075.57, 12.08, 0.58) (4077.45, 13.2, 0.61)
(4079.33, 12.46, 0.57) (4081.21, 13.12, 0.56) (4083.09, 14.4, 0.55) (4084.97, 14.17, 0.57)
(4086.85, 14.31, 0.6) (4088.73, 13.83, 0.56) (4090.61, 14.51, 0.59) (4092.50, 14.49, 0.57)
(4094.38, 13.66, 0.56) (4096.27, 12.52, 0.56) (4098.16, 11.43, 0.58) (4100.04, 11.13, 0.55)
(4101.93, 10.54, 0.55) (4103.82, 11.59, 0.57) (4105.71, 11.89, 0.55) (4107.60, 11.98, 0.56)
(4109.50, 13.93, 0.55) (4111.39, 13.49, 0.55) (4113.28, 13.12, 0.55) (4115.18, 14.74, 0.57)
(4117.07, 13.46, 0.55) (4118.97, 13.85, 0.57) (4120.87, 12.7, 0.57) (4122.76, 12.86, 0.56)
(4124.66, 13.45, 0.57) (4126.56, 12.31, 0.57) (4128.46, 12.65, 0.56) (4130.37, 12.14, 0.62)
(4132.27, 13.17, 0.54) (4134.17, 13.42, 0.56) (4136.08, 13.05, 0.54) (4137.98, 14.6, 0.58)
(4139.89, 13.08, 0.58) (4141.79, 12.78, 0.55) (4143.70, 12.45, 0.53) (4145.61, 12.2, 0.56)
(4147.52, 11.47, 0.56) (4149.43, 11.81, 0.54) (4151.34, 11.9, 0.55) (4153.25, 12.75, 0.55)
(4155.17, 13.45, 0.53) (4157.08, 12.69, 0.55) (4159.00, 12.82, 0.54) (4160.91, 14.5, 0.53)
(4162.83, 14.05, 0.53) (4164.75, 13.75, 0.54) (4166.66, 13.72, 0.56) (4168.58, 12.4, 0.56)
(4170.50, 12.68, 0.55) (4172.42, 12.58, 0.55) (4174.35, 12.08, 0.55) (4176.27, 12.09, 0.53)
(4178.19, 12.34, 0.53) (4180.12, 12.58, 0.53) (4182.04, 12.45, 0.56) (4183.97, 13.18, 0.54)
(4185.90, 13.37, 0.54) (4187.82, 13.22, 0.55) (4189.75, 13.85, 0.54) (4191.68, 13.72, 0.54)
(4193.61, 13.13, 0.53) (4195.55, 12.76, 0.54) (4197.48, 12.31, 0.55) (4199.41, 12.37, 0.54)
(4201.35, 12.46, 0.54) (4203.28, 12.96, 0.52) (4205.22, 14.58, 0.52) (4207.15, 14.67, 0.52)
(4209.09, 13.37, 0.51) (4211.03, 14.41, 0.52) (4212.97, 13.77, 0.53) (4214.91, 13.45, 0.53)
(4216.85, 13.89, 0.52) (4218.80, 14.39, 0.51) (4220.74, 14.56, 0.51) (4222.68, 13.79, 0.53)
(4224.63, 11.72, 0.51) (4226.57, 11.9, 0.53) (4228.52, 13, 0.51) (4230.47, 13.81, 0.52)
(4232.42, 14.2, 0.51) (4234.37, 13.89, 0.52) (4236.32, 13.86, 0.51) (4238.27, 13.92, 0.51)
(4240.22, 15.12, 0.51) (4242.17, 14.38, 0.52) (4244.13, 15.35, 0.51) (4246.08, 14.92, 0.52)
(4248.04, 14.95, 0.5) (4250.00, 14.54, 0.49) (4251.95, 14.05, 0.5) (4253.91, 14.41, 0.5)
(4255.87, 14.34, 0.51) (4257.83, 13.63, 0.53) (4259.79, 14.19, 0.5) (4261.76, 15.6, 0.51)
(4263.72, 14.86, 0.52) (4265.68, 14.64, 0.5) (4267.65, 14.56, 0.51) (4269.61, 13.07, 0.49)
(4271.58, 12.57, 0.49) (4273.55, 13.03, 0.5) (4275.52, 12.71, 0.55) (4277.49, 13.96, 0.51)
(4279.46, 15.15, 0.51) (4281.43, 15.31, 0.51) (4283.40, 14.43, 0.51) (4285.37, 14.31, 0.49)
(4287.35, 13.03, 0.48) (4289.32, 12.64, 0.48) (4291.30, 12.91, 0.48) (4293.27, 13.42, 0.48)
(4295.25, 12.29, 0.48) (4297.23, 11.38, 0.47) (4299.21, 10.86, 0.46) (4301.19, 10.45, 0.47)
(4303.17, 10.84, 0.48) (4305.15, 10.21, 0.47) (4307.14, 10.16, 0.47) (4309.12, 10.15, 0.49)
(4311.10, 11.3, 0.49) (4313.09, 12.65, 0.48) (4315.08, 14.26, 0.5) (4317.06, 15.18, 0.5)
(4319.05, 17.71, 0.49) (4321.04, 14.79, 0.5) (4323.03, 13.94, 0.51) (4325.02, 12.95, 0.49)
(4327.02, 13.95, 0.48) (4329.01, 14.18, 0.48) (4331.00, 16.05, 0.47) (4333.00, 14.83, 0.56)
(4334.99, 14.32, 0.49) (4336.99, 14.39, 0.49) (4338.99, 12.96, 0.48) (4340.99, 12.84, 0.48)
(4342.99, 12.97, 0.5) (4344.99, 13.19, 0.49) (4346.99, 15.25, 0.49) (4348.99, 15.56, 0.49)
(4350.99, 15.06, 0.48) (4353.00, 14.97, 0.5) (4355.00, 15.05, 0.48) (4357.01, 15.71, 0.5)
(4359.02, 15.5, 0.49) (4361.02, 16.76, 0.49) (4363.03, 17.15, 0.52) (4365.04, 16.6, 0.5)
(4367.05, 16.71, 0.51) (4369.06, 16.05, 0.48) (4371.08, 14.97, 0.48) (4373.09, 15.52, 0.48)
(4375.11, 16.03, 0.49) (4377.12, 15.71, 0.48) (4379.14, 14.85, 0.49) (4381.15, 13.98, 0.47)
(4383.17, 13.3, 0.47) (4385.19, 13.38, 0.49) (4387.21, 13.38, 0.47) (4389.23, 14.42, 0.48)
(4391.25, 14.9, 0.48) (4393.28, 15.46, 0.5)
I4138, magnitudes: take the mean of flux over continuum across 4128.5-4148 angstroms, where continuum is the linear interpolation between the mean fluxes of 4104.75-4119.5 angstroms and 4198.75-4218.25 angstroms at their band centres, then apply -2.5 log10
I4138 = 0.04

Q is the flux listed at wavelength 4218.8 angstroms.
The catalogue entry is 14.39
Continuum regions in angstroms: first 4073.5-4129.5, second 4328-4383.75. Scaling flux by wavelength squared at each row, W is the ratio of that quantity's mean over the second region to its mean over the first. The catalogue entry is 1.30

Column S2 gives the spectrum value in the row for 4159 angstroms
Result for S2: 12.82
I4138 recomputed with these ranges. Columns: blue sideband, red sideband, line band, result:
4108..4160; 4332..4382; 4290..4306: 0.25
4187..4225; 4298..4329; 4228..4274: -0.09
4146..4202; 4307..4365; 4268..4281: 0.02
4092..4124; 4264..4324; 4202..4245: -0.07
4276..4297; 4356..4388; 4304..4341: 0.07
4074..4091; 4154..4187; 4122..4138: 0.02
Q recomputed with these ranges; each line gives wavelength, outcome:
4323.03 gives 13.94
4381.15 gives 13.98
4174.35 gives 12.08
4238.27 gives 13.92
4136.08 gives 13.05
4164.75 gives 13.75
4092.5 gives 14.49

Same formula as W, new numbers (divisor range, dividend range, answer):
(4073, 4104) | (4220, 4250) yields 1.15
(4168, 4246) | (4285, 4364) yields 1.08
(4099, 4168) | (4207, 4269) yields 1.15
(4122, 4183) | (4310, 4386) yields 1.26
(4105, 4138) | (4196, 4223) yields 1.08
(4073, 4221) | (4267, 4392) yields 1.17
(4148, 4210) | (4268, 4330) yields 1.06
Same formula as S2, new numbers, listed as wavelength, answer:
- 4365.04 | 16.6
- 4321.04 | 14.79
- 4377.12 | 15.71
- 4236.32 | 13.86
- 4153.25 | 12.75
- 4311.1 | 11.3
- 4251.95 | 14.05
